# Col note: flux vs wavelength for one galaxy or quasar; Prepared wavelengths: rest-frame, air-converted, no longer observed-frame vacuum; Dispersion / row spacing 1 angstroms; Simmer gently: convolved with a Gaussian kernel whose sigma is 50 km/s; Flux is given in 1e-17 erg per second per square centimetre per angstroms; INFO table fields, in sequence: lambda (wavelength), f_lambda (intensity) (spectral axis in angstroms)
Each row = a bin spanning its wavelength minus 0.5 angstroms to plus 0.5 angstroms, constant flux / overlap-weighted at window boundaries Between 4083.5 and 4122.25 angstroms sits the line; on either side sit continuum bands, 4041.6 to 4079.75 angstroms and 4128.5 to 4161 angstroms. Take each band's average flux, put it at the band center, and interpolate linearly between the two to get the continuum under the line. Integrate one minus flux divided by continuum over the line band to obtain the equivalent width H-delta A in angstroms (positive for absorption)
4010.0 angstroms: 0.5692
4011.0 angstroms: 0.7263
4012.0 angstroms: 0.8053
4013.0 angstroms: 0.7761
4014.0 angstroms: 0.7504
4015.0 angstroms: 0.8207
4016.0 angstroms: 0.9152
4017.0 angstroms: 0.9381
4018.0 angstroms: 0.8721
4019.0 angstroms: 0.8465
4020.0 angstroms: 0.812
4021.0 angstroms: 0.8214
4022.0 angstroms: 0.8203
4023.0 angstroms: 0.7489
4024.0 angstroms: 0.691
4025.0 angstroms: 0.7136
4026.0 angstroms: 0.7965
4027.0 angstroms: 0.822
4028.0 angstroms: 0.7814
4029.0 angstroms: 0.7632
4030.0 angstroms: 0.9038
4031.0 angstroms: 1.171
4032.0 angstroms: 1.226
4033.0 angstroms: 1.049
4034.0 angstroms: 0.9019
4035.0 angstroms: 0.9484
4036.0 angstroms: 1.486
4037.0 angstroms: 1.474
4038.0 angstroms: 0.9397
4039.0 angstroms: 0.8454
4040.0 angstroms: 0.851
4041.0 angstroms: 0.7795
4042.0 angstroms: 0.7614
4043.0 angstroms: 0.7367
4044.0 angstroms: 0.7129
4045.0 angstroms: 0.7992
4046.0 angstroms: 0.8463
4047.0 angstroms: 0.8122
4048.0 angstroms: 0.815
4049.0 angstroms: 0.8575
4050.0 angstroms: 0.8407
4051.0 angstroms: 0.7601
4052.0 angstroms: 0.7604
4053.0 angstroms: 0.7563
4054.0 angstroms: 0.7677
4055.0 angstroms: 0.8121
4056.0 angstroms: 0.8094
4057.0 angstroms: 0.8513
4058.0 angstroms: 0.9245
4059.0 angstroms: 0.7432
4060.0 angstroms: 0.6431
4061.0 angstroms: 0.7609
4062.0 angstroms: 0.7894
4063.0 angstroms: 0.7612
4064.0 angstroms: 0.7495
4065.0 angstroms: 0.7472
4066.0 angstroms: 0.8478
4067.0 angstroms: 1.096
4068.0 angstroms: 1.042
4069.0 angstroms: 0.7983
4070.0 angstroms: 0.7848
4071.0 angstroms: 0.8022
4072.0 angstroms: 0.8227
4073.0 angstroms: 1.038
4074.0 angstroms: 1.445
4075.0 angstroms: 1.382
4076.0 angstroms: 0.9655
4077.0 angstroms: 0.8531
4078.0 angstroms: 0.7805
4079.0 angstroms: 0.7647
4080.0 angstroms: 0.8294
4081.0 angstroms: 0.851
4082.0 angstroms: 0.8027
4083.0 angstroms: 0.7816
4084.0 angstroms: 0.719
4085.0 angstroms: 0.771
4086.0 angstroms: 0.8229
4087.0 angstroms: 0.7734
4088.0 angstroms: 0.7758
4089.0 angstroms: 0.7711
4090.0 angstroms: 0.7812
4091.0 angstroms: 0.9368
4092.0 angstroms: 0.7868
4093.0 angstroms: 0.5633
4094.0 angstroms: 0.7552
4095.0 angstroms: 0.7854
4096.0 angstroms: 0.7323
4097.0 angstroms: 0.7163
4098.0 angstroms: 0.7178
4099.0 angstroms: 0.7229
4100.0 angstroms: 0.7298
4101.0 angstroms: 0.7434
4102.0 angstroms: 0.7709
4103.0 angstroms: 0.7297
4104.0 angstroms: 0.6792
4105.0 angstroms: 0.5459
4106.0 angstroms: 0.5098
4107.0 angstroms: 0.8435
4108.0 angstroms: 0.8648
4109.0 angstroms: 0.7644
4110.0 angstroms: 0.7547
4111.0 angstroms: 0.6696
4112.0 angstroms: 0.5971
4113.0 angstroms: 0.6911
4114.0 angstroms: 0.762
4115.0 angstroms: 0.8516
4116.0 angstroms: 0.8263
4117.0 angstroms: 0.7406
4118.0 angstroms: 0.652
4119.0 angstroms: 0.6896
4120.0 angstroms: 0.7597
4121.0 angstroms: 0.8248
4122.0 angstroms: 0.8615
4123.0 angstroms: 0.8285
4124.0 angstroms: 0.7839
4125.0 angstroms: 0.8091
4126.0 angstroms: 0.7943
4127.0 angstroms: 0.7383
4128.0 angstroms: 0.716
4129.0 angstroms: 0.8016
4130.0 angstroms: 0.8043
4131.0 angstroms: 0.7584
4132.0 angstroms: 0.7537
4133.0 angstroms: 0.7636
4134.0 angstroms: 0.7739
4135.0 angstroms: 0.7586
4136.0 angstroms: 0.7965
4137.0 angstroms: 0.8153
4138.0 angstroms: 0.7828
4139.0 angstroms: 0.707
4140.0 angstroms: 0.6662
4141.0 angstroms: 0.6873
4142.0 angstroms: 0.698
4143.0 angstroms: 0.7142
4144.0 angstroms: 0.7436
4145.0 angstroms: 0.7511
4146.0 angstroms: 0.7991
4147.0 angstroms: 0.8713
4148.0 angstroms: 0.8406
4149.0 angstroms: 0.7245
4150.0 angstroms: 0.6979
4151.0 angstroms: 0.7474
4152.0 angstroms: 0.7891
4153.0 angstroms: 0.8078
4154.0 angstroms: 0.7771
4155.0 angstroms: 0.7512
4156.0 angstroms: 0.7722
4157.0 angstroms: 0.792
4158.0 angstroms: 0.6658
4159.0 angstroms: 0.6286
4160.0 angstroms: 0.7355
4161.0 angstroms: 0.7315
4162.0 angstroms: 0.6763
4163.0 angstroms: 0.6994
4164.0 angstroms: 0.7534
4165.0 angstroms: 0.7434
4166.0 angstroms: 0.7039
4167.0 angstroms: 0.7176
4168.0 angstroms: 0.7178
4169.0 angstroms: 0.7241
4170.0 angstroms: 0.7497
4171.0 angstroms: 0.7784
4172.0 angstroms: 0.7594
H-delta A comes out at 2.8 angstroms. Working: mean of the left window 0.849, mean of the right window 0.755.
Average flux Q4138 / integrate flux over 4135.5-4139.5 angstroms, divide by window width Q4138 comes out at 0.775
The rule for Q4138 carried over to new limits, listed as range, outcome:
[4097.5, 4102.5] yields 0.737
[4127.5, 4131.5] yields 0.77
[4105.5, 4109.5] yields 0.746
